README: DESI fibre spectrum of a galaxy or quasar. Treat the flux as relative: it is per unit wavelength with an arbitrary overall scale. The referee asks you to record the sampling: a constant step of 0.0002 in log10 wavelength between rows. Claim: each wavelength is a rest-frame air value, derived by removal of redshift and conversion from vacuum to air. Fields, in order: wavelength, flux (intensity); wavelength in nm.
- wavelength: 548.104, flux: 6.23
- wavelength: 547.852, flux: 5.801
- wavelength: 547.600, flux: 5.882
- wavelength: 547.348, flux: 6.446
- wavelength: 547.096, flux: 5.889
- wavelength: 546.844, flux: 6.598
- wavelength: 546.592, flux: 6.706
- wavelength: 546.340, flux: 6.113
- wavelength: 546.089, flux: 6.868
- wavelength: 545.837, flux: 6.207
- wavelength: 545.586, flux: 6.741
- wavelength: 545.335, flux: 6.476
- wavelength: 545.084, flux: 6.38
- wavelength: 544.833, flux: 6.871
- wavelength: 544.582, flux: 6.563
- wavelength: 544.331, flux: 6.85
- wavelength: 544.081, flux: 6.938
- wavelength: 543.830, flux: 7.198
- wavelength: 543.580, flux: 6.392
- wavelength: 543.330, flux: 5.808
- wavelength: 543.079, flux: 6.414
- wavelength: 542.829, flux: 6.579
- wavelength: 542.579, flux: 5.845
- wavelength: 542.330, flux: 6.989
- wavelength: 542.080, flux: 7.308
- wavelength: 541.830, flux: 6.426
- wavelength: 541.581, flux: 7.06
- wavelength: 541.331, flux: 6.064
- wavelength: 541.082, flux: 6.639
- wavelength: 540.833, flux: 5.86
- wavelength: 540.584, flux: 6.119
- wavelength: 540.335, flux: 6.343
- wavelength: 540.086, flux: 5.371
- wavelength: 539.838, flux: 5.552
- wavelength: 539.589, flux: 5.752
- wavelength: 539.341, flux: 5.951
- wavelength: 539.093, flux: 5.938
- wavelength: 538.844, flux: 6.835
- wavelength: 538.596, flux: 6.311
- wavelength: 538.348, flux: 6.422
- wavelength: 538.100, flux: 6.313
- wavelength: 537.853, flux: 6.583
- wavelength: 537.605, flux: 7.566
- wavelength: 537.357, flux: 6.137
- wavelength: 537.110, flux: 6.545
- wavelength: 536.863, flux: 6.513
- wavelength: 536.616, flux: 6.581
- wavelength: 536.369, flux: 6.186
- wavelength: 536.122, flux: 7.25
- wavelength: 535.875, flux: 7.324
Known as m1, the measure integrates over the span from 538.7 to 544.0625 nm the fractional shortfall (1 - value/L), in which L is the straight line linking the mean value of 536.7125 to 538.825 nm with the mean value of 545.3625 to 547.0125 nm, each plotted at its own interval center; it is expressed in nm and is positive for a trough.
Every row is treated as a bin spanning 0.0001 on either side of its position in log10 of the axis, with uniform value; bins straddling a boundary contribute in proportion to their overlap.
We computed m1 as 0.184 nm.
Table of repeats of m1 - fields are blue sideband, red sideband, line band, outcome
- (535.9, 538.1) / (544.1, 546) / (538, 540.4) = 0.21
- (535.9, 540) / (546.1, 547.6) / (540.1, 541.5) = 0.05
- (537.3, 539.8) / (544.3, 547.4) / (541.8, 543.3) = -0.03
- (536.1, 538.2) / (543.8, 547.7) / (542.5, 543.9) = 0.04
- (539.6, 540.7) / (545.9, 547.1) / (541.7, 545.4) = -0.26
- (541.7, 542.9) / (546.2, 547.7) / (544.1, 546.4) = -0.06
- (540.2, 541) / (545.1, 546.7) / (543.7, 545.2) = -0.09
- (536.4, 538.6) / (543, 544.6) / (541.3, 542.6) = -0.03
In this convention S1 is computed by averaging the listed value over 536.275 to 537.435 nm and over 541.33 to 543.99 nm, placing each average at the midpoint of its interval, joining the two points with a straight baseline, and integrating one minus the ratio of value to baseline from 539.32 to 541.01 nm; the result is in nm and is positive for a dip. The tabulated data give 0.17 nm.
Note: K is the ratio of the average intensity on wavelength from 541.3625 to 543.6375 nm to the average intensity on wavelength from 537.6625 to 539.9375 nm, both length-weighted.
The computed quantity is 1.0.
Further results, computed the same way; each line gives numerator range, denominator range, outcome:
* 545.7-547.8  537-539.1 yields 0.97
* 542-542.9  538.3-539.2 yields 1.04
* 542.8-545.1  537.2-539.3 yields 1.02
